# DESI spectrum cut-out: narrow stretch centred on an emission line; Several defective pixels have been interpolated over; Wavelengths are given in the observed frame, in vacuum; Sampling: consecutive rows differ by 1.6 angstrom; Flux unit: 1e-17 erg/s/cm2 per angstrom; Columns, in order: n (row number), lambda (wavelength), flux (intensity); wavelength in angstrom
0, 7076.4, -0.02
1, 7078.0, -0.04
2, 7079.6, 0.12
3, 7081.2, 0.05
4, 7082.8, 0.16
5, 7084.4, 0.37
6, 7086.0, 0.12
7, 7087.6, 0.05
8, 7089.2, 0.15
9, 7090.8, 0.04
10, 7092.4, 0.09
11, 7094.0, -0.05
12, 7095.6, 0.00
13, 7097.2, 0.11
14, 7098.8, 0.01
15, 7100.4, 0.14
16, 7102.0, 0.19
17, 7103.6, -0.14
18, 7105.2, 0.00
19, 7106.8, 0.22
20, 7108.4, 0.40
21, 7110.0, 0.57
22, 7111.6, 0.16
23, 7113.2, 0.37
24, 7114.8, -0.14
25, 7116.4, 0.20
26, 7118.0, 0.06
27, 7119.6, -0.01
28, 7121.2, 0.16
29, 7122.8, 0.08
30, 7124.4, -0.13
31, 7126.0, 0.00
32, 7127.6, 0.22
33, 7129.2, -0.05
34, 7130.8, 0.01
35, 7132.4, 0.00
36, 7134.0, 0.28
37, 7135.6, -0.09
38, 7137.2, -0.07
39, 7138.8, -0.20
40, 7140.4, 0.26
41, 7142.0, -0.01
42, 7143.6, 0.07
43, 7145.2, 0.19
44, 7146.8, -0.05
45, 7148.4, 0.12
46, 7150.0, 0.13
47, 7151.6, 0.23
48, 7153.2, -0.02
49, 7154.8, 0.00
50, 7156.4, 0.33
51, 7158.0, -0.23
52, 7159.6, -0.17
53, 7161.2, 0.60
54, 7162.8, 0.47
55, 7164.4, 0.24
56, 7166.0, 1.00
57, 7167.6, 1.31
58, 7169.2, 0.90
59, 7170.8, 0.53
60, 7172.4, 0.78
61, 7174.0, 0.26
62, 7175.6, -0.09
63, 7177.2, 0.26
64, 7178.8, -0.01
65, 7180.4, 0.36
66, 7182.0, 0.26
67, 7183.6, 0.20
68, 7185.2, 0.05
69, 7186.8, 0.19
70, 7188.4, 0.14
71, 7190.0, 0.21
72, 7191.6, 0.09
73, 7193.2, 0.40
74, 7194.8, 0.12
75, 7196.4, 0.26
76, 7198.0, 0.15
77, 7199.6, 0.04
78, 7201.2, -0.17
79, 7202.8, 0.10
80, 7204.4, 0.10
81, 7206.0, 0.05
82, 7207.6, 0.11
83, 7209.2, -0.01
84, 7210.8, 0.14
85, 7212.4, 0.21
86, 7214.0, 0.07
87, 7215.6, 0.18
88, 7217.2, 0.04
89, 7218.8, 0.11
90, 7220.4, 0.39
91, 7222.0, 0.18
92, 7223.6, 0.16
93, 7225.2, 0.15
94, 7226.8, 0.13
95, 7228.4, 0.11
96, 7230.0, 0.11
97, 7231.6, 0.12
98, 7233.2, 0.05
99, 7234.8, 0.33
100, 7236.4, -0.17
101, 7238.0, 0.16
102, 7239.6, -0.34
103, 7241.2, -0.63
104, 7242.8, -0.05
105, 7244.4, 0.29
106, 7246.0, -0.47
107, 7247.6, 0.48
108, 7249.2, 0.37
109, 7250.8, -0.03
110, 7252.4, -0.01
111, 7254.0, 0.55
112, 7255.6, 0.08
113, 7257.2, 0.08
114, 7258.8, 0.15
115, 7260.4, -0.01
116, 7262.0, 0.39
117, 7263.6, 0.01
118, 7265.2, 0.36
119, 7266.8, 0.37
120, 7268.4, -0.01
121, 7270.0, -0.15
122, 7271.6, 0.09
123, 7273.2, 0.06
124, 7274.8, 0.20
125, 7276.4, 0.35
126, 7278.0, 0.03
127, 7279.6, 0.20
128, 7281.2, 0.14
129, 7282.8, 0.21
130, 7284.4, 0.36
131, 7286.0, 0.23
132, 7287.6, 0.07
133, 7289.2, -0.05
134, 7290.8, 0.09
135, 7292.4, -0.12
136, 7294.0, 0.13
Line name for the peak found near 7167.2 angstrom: [O II] 3727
